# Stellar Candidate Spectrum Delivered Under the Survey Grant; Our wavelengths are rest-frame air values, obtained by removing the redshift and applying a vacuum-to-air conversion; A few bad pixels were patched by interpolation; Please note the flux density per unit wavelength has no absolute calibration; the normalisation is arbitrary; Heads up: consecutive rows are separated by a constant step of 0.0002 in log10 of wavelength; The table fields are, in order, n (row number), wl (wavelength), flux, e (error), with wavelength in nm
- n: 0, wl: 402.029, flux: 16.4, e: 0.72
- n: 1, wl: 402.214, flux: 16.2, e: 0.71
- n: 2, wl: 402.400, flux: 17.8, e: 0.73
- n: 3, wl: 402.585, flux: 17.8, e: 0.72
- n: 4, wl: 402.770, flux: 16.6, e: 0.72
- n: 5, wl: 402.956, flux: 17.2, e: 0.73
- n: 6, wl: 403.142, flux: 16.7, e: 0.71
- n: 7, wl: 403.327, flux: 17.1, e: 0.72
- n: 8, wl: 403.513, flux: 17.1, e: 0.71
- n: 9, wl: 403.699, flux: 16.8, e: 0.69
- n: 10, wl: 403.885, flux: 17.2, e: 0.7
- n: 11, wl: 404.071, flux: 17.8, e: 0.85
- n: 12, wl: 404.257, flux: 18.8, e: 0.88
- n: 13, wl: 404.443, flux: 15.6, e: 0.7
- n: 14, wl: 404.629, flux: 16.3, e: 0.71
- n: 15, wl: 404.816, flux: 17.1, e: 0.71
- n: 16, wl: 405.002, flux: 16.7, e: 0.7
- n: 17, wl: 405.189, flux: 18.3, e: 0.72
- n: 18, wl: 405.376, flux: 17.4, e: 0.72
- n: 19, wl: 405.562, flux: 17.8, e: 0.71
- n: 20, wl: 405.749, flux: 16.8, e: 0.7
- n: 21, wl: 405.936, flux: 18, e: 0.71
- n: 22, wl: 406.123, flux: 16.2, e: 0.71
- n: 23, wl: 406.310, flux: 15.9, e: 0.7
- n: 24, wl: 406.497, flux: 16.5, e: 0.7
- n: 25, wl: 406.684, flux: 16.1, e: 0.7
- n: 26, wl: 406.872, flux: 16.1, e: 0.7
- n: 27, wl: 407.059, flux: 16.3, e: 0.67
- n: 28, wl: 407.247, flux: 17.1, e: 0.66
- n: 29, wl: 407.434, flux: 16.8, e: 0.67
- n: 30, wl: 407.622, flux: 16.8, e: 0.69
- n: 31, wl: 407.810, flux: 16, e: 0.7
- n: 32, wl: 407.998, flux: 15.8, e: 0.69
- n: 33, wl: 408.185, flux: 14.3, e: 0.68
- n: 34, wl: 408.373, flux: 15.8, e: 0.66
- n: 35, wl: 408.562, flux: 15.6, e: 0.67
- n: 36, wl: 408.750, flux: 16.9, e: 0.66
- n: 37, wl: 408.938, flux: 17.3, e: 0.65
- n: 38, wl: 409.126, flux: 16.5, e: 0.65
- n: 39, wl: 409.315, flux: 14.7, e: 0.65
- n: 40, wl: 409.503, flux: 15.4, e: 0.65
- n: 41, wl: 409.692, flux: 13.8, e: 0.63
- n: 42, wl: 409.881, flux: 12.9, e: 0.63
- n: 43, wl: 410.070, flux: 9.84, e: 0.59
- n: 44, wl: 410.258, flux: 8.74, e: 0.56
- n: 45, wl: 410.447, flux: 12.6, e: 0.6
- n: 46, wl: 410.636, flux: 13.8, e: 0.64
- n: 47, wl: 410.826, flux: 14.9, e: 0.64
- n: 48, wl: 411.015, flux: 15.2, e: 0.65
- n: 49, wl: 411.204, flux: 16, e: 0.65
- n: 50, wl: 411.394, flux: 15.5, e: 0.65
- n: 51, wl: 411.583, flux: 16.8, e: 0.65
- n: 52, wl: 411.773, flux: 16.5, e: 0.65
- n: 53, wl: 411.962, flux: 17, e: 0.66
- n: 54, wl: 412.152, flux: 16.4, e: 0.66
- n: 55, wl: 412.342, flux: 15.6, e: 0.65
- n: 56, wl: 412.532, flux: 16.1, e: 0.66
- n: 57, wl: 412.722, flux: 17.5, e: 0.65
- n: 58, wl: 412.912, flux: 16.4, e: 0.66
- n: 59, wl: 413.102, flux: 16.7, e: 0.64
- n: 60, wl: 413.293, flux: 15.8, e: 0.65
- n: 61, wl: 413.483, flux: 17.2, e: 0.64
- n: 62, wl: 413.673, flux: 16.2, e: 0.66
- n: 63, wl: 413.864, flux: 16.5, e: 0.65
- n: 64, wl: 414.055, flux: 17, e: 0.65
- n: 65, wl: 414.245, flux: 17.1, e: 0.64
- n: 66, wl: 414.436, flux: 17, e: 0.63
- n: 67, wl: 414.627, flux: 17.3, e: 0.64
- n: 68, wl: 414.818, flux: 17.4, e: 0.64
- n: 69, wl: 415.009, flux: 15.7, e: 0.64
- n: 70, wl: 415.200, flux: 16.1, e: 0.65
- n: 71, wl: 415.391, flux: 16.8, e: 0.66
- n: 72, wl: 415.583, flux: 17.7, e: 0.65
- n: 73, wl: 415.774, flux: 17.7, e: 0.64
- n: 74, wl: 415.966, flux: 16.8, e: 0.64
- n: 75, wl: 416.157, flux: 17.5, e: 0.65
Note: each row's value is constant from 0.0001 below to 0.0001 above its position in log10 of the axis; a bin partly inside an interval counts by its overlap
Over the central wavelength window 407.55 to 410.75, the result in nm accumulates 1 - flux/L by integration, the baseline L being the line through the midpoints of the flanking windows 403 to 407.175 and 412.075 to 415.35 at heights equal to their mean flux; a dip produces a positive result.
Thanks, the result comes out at 0.43 nm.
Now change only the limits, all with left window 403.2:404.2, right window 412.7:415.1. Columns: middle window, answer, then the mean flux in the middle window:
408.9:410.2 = 0.22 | 14.1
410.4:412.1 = 0.14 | 15.5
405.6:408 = 0.08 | 16.5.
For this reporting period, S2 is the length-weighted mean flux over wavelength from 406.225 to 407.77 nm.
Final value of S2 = 16.4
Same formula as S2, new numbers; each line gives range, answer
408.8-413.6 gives 15.2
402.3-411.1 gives 16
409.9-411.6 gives 13.5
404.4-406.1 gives 17.1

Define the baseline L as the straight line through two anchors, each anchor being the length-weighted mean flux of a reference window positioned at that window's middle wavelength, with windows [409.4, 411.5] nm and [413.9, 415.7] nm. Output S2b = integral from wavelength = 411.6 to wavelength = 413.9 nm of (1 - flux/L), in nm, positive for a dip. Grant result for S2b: -0.18 nm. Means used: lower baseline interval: 13.5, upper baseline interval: 16.9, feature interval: 16.5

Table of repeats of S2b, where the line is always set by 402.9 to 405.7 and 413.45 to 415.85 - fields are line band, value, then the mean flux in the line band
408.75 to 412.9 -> 0.49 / 15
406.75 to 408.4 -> 0.09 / 16.1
